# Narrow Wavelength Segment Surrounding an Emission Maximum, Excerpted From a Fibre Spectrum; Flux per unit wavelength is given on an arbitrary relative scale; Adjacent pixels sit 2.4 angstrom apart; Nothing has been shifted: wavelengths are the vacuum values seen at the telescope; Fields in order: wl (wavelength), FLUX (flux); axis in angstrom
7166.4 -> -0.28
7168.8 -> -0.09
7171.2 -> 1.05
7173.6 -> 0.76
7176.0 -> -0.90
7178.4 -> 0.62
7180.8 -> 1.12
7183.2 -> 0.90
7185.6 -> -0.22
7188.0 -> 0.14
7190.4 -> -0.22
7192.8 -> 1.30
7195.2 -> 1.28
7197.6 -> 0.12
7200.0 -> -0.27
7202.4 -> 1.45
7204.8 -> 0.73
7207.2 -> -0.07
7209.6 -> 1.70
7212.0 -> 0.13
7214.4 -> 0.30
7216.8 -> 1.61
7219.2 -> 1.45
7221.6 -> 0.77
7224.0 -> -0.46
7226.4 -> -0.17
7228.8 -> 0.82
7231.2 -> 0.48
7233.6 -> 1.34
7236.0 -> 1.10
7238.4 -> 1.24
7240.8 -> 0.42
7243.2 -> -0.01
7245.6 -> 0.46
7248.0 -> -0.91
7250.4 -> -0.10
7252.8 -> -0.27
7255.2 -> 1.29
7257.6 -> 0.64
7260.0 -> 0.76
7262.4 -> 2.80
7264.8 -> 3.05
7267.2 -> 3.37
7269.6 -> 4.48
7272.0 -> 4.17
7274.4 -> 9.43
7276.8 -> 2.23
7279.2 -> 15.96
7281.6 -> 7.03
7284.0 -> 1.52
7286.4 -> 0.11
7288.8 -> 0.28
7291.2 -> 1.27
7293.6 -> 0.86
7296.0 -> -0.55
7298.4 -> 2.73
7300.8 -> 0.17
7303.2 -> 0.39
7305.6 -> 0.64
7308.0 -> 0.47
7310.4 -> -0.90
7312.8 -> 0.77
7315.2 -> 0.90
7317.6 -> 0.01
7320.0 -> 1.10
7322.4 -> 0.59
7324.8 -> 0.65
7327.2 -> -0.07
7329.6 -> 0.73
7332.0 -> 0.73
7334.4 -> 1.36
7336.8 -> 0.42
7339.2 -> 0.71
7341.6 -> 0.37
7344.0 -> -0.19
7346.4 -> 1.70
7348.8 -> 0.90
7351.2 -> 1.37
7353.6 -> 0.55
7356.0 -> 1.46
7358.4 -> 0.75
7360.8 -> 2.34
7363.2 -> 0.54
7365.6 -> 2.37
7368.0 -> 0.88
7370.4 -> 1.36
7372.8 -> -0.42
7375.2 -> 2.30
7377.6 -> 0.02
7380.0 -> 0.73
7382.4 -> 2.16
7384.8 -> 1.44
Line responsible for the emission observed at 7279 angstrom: [O II]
